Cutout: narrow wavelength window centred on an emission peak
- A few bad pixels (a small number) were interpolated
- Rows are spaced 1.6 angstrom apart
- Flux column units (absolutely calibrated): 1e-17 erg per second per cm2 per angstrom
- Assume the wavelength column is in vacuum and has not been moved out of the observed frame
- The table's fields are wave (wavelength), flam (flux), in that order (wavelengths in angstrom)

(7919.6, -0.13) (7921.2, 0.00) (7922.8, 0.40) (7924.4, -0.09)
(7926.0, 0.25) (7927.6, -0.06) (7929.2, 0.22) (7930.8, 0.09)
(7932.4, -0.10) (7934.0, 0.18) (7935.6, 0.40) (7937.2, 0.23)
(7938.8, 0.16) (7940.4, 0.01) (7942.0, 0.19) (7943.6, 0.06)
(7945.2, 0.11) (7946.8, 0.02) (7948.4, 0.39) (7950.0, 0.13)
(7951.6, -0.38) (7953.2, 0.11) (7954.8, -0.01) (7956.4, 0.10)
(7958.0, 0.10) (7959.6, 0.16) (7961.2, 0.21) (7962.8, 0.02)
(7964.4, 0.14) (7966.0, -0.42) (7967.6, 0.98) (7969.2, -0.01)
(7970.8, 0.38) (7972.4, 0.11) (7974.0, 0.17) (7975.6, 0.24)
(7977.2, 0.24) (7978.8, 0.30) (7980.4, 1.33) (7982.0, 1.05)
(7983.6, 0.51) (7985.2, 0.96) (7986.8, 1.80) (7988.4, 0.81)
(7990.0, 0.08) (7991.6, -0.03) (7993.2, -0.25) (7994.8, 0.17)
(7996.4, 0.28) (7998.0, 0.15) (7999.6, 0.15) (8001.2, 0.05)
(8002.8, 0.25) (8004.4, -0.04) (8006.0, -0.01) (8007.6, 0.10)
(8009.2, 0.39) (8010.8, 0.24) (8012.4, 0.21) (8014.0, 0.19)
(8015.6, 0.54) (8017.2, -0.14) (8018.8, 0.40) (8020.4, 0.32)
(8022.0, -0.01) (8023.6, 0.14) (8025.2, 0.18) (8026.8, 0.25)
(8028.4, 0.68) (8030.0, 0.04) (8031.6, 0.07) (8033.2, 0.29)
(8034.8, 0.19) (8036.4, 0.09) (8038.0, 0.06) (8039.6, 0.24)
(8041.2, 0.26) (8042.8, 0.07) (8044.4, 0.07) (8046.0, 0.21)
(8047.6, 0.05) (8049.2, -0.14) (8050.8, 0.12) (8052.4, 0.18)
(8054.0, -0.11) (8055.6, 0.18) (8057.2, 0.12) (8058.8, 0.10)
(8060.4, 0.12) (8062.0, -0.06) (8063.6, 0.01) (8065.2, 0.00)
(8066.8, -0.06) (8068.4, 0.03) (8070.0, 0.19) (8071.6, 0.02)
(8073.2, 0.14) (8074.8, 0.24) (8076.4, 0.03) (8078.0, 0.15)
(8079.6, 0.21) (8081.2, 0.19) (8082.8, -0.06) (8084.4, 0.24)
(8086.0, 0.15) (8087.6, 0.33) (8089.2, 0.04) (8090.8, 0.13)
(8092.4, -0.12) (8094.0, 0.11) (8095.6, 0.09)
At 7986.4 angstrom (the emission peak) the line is [O II] 3727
